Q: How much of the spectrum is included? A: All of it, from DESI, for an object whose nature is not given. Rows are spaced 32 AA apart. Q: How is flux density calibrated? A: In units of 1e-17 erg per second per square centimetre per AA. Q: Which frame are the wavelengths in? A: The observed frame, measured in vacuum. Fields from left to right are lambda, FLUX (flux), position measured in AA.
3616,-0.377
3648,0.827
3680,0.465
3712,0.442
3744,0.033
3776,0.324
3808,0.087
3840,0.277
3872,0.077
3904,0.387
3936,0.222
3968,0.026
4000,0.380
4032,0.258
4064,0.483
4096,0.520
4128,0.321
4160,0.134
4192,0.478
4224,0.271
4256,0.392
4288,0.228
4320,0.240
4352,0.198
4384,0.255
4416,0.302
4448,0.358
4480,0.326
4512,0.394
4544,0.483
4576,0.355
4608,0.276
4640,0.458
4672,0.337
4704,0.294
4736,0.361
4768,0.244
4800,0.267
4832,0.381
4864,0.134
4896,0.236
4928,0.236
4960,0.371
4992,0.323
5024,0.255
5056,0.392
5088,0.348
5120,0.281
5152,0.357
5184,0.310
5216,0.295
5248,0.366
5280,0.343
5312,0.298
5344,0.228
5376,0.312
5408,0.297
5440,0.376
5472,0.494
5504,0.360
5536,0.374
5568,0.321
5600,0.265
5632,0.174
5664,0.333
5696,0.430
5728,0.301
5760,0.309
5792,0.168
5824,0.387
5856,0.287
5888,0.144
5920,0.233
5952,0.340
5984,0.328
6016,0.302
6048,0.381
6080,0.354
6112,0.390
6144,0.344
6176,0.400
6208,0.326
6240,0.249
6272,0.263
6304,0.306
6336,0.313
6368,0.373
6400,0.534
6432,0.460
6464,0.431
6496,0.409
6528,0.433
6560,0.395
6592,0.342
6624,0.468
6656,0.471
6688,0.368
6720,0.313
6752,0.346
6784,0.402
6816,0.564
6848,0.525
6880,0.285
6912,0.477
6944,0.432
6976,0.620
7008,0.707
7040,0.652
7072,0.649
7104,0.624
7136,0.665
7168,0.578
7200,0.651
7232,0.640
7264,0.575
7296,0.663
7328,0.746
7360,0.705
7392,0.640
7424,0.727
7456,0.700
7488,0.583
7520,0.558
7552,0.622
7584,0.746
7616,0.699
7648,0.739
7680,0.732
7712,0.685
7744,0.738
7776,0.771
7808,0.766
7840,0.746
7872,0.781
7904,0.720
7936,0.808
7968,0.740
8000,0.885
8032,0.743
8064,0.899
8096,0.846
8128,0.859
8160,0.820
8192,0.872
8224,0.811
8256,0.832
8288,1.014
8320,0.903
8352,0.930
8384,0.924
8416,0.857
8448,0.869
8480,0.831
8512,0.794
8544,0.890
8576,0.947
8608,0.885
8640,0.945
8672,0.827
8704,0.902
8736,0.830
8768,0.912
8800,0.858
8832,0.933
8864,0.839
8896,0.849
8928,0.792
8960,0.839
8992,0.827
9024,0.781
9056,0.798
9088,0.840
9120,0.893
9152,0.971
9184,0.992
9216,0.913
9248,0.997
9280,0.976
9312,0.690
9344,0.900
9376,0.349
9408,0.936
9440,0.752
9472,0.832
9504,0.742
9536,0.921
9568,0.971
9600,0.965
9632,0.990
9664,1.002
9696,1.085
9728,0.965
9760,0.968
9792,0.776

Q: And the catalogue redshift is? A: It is 0.75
